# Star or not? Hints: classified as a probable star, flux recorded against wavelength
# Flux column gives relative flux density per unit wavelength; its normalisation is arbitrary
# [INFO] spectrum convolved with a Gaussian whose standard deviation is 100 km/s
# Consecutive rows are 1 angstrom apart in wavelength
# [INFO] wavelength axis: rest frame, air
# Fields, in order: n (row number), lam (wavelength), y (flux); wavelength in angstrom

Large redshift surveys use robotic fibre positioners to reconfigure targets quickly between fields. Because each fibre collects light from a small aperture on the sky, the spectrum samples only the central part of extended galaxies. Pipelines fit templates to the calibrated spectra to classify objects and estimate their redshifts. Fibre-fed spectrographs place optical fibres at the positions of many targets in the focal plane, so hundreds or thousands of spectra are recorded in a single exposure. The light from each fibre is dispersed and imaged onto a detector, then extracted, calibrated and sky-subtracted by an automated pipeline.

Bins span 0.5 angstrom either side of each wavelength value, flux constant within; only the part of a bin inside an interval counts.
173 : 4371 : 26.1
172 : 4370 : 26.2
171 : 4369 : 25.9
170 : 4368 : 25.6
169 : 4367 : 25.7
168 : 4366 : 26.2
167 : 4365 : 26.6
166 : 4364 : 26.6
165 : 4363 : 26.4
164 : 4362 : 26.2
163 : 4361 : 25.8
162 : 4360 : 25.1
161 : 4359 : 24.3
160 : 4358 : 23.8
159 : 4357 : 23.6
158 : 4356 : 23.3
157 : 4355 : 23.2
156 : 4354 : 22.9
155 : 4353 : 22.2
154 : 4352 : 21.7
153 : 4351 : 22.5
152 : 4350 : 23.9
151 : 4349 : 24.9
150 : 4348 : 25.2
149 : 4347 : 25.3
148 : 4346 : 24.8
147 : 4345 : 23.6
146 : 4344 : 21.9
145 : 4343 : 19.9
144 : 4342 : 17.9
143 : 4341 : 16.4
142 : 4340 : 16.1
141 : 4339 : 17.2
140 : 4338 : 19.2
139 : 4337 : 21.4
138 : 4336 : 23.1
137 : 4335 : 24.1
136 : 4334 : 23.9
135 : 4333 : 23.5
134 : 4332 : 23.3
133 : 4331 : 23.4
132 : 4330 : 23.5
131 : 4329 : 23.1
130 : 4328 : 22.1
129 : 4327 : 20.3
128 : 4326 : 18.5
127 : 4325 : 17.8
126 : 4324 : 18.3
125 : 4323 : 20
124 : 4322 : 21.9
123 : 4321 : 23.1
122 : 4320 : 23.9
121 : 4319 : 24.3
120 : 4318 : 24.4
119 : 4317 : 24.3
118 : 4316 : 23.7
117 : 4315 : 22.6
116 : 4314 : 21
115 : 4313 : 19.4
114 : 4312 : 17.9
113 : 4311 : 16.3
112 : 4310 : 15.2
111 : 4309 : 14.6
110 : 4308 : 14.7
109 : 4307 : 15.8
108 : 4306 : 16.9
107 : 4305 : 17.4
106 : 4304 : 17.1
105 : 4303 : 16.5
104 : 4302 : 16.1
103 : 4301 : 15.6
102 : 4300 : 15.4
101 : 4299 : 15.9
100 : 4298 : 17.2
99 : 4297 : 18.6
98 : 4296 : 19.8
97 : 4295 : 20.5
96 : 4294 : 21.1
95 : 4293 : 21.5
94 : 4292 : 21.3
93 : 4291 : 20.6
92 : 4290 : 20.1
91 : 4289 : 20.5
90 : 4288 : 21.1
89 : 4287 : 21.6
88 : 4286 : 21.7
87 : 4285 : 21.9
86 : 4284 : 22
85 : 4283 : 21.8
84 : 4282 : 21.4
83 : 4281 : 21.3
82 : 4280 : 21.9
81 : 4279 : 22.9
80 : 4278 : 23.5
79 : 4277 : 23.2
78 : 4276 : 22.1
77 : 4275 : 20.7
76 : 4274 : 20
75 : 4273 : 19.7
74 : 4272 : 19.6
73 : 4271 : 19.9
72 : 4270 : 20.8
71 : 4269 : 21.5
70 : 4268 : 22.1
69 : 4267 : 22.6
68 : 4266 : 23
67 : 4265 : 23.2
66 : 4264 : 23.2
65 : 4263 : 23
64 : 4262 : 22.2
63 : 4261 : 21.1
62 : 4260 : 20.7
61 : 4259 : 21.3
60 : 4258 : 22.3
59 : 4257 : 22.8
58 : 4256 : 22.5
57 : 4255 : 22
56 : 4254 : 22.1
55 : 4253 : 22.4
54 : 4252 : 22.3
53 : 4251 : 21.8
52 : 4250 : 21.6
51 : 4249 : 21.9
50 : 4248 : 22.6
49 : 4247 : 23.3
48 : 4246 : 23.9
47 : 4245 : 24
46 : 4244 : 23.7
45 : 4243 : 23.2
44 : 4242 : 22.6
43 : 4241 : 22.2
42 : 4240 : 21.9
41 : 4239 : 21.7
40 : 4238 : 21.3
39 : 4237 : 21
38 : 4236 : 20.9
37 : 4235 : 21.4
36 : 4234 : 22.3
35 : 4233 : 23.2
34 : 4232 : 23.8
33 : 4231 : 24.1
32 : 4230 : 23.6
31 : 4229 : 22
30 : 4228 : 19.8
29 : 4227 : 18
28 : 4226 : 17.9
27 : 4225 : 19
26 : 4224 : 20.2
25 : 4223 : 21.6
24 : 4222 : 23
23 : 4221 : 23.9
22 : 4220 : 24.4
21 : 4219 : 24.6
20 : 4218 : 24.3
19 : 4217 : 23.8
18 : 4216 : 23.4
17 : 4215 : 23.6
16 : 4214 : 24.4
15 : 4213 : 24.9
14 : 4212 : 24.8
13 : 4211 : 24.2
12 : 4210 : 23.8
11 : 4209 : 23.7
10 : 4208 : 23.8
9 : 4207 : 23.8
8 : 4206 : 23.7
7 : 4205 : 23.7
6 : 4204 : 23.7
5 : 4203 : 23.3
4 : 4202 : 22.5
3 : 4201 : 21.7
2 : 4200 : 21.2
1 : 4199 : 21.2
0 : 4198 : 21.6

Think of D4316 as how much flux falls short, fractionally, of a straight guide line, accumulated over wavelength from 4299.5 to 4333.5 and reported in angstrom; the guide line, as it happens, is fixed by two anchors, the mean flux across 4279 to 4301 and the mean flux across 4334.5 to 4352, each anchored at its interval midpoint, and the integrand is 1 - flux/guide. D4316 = 2.0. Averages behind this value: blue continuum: 20.3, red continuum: 21.6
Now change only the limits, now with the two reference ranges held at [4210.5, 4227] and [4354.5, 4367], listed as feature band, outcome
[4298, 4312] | 4.7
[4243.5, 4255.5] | 0.4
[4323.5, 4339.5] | 2.1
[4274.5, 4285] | 0.8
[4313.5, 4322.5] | 0.4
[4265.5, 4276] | 1.2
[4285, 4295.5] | 1.3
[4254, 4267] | 0.7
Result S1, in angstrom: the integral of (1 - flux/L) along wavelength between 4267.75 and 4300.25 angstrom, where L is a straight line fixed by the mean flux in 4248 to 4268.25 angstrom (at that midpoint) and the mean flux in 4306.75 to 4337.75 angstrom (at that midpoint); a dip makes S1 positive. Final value 1.5 angstrom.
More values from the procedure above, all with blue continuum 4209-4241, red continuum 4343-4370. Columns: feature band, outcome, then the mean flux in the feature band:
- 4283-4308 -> 4.84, 19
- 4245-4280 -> 1.56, 22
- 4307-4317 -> 2.21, 18.5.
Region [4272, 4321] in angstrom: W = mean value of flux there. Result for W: 20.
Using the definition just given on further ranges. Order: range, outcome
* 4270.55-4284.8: 21.4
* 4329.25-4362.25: 22.6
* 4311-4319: 21.7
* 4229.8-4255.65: 22.5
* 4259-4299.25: 21.2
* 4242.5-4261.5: 22.4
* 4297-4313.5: 16.4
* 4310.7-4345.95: 21.3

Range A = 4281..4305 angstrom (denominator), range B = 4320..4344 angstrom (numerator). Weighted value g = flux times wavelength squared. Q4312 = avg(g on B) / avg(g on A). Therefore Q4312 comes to 1.1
